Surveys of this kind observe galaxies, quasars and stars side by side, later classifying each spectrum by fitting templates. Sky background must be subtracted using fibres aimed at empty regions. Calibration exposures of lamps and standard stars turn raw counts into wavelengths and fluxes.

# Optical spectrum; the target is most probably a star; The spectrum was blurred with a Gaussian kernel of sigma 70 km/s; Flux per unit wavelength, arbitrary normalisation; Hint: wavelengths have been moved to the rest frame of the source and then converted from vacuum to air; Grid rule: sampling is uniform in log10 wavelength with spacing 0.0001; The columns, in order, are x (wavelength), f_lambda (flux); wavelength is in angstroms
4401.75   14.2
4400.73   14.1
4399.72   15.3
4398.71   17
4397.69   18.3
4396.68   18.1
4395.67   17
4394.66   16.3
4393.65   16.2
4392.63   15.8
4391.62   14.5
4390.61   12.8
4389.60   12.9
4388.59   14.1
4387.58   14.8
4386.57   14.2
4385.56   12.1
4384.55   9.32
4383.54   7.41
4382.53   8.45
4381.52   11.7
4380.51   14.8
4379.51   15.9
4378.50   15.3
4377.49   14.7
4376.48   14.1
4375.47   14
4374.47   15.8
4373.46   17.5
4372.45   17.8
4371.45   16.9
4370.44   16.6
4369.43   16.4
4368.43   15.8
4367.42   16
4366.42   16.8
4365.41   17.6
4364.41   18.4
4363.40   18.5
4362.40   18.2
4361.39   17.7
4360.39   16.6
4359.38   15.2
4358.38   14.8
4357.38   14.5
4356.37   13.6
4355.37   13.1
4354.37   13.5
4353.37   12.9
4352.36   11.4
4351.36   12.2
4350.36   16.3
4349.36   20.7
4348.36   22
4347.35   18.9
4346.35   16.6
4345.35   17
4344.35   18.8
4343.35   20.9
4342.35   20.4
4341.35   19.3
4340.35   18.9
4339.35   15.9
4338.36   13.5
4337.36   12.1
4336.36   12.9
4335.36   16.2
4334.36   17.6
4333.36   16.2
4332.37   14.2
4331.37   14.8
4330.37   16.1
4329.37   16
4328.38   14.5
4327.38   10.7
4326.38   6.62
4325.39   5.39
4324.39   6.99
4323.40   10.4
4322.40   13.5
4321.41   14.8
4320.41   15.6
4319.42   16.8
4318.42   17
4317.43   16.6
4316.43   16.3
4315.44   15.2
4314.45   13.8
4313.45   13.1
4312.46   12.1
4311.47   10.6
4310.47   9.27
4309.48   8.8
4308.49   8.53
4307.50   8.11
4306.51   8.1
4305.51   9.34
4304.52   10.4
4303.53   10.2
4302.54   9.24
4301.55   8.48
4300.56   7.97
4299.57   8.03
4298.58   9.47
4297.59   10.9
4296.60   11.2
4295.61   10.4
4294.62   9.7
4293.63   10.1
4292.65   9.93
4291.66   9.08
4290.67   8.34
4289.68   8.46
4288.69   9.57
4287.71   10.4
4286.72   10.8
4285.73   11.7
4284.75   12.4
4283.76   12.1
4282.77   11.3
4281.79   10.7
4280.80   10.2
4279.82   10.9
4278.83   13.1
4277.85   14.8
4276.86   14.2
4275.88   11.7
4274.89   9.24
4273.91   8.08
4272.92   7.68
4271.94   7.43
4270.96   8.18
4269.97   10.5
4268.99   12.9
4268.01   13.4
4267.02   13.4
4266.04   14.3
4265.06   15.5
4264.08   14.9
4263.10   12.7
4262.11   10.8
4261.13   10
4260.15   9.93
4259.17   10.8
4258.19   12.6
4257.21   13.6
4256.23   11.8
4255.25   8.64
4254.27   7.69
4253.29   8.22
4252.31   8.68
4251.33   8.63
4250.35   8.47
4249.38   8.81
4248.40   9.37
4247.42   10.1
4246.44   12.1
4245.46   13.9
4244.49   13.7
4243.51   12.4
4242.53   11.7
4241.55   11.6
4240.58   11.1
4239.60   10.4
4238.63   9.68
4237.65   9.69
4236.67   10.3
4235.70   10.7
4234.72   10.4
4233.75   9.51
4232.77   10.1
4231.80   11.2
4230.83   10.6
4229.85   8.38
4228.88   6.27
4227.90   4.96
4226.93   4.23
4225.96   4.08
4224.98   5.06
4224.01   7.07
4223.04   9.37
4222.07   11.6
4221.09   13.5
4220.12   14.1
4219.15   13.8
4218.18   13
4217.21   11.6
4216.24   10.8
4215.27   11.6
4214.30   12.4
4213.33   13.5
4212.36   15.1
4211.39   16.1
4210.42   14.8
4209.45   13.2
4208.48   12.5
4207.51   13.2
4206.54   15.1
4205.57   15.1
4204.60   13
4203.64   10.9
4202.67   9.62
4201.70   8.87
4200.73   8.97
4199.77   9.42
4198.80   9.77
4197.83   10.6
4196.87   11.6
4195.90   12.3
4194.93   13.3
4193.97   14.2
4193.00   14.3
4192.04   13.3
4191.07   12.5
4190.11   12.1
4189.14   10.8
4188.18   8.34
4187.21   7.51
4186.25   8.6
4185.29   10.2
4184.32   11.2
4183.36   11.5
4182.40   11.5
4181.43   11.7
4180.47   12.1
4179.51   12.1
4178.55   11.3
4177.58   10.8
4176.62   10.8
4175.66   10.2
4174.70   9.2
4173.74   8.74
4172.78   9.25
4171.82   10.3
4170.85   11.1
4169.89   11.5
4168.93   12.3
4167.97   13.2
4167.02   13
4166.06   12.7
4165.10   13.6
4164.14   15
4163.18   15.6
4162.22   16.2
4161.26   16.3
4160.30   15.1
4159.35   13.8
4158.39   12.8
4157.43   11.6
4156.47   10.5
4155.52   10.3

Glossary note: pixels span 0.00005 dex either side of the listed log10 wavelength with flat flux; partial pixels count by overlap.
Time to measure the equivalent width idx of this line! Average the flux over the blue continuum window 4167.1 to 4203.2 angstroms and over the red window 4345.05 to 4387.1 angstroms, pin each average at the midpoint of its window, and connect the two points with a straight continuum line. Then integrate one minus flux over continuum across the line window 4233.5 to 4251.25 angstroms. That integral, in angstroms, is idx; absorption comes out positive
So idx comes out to 2.3 angstroms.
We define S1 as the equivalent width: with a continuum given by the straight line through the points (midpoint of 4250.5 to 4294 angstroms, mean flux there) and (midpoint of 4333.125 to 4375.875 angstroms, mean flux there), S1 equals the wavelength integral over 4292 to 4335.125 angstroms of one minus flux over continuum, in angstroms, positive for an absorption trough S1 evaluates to 6.33 angstroms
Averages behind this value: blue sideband 10.9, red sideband 16.4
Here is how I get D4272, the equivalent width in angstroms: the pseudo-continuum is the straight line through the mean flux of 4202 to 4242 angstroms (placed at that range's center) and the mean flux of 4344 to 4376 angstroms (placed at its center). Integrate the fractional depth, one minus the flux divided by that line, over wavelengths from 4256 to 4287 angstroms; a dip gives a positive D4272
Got 3.0 angstroms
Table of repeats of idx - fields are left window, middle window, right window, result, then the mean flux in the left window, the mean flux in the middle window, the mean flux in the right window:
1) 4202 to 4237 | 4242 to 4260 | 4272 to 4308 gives 0.0 angstroms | 11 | 10.6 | 10.1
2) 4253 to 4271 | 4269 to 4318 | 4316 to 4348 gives 9.7 angstroms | 11.7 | 10.6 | 15.1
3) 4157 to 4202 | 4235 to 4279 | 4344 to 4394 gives 7.1 angstroms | 11.7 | 11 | 15.2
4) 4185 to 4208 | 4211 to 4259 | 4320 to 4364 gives 7.5 angstroms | 11.4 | 10.4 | 15.1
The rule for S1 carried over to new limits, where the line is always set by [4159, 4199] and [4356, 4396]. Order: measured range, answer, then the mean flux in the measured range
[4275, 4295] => 3.86 angstroms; 10.9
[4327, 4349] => -3.29 angstroms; 16.6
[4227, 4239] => 3.41 angstroms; 9.13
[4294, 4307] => 4.06 angstroms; 9.49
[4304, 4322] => 2.01 angstroms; 12.5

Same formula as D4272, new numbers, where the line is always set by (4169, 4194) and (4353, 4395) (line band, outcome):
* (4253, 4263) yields 1.6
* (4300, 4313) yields 4.0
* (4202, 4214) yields -2.0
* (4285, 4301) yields 4.1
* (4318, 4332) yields 1.1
